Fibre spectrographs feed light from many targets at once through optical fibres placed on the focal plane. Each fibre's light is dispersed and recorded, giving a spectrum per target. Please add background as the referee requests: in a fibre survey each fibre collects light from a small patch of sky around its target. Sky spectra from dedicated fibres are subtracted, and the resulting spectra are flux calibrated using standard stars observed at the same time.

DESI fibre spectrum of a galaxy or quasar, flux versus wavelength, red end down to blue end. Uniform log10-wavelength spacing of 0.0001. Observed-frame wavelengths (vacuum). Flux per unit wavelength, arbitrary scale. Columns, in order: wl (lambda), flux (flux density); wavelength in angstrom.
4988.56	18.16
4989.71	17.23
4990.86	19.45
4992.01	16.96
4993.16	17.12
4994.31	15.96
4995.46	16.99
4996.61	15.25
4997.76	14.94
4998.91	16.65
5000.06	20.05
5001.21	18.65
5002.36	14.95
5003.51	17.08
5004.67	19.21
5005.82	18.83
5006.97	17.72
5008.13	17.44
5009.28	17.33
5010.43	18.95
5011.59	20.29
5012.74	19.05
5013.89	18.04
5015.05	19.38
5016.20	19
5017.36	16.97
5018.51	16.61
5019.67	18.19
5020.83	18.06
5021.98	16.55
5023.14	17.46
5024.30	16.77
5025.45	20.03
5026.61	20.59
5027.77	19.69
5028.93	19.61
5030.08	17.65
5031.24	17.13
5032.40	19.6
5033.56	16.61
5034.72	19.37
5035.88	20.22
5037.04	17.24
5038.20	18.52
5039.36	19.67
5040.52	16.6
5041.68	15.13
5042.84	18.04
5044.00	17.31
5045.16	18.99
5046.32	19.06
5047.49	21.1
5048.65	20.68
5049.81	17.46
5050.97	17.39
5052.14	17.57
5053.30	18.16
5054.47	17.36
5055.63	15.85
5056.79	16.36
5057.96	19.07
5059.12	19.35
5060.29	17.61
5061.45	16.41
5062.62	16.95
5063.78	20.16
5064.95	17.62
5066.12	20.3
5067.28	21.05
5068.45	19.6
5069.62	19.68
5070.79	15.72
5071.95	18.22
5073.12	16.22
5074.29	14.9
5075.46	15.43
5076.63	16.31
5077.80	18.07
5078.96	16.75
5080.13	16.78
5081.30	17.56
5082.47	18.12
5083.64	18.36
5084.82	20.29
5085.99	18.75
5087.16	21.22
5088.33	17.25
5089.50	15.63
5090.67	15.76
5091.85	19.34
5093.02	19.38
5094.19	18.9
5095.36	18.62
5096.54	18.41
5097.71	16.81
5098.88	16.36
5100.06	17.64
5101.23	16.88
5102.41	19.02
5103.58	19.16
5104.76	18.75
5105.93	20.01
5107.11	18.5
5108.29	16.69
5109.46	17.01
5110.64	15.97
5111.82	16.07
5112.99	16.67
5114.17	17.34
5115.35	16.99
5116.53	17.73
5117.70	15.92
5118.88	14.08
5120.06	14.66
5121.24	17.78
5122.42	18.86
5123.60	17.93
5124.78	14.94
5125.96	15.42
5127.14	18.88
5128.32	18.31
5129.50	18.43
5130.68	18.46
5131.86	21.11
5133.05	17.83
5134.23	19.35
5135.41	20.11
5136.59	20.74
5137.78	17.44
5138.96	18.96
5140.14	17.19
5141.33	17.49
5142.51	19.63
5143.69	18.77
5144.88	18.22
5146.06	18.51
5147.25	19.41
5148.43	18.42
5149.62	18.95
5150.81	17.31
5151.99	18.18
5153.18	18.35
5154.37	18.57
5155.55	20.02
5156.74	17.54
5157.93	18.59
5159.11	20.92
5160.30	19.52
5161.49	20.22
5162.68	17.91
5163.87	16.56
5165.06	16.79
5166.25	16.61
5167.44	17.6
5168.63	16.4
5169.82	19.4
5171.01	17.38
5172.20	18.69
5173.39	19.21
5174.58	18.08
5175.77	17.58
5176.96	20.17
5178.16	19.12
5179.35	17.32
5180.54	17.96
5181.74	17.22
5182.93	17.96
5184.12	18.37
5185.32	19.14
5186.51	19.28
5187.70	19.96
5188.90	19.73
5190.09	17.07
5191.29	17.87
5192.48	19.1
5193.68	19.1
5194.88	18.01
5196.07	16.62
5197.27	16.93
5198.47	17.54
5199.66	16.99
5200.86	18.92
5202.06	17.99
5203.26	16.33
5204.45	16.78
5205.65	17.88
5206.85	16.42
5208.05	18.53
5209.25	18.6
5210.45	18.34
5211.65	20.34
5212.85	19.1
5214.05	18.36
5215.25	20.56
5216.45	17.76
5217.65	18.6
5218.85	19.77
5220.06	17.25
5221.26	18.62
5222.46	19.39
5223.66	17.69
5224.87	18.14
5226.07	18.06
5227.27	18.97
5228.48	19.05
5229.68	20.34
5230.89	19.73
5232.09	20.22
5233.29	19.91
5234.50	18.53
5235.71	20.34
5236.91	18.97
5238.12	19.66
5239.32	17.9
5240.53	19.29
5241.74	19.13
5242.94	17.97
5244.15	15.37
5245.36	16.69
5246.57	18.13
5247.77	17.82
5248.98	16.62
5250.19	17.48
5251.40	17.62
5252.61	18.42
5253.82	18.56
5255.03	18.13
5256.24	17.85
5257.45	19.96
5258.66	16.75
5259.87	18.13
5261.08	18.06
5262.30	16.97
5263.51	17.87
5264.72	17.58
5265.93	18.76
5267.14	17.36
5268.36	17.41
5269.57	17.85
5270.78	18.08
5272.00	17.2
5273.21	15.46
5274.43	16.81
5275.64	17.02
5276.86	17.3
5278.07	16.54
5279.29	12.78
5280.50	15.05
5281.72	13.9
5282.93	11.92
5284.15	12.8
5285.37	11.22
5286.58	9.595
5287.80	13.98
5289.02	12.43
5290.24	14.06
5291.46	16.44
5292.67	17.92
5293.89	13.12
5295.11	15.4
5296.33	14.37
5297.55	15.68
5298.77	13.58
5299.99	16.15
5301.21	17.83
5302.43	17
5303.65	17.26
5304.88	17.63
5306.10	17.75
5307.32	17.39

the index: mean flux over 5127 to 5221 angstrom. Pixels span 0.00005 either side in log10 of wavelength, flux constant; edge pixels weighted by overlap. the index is 18.4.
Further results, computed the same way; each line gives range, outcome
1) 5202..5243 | 18.7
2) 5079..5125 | 17.6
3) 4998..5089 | 18.1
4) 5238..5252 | 17.7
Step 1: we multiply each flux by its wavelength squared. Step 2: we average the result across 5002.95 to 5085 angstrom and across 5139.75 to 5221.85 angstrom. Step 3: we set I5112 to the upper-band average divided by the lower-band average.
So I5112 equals 1.1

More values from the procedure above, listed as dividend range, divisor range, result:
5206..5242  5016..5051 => 1.11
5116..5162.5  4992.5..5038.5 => 1.07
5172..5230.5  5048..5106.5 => 1.07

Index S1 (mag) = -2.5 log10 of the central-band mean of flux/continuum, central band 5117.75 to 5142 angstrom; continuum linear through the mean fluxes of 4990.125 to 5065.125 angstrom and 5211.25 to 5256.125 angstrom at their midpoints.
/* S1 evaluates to 0.03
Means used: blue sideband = 18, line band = 17.9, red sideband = 18.6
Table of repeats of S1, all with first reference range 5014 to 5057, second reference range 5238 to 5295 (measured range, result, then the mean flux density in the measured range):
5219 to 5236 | -0.14 mag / 19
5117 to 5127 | 0.08 mag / 16.3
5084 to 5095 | -0.04 mag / 18.5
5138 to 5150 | -0.07 mag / 18.5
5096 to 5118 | 0.01 mag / 17.5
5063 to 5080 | 0.01 mag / 17.8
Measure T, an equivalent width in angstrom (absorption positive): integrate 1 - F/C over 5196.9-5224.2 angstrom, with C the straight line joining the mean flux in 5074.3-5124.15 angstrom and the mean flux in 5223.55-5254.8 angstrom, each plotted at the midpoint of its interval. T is 0.1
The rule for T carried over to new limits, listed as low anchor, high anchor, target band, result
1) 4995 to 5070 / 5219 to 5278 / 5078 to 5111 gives 0.3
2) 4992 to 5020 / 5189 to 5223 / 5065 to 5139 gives 0.4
